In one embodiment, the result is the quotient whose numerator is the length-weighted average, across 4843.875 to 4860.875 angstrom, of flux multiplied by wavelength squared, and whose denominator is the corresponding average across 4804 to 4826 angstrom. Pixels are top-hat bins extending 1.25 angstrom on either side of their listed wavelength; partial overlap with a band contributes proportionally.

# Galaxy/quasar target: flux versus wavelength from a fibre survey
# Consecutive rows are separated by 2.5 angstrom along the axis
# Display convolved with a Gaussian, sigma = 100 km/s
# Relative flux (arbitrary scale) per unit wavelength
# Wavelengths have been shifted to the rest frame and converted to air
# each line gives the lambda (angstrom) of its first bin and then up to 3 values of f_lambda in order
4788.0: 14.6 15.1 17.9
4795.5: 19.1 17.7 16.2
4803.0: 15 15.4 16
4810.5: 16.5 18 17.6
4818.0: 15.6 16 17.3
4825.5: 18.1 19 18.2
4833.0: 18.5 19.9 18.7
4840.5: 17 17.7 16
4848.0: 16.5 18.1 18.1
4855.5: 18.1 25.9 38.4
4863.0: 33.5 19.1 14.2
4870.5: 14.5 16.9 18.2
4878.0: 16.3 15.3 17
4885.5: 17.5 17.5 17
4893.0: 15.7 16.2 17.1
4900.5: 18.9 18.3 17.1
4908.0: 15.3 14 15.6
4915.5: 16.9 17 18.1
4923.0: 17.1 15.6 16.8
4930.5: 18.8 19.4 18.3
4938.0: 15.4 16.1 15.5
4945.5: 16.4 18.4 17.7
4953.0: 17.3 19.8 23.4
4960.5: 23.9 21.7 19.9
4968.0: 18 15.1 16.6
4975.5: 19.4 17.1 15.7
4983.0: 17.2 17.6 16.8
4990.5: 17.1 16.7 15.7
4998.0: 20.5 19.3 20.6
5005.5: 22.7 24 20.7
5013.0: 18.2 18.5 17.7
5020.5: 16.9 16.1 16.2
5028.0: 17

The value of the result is 1.3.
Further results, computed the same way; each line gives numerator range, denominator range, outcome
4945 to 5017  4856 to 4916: 1.05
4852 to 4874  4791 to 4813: 1.36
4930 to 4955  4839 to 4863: 0.85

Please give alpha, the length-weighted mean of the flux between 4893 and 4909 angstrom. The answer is 17.1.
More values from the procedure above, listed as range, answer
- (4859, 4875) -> 22.6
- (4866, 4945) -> 16.7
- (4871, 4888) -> 16.8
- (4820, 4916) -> 18.3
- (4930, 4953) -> 17.3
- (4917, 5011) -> 18.3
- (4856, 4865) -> 30.3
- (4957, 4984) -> 18.9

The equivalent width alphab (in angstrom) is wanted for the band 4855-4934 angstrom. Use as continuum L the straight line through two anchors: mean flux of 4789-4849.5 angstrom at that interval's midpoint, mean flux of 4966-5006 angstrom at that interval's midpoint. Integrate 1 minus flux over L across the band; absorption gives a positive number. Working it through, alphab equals -3.97 angstrom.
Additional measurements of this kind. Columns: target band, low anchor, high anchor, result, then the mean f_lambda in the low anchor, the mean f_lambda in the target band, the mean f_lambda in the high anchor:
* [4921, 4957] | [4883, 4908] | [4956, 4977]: 2.57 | 17.1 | 17.4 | 19.7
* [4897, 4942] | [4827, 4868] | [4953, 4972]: 7.24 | 20.6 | 17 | 20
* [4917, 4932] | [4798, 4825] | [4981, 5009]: 0.53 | 16.5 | 17.3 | 18.8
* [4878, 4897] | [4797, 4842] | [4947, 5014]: 1.46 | 17.3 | 16.6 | 18.9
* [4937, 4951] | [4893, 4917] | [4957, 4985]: 1.07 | 16.6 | 16.5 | 18.8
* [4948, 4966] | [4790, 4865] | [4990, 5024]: -1.39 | 18.9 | 20.4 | 19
